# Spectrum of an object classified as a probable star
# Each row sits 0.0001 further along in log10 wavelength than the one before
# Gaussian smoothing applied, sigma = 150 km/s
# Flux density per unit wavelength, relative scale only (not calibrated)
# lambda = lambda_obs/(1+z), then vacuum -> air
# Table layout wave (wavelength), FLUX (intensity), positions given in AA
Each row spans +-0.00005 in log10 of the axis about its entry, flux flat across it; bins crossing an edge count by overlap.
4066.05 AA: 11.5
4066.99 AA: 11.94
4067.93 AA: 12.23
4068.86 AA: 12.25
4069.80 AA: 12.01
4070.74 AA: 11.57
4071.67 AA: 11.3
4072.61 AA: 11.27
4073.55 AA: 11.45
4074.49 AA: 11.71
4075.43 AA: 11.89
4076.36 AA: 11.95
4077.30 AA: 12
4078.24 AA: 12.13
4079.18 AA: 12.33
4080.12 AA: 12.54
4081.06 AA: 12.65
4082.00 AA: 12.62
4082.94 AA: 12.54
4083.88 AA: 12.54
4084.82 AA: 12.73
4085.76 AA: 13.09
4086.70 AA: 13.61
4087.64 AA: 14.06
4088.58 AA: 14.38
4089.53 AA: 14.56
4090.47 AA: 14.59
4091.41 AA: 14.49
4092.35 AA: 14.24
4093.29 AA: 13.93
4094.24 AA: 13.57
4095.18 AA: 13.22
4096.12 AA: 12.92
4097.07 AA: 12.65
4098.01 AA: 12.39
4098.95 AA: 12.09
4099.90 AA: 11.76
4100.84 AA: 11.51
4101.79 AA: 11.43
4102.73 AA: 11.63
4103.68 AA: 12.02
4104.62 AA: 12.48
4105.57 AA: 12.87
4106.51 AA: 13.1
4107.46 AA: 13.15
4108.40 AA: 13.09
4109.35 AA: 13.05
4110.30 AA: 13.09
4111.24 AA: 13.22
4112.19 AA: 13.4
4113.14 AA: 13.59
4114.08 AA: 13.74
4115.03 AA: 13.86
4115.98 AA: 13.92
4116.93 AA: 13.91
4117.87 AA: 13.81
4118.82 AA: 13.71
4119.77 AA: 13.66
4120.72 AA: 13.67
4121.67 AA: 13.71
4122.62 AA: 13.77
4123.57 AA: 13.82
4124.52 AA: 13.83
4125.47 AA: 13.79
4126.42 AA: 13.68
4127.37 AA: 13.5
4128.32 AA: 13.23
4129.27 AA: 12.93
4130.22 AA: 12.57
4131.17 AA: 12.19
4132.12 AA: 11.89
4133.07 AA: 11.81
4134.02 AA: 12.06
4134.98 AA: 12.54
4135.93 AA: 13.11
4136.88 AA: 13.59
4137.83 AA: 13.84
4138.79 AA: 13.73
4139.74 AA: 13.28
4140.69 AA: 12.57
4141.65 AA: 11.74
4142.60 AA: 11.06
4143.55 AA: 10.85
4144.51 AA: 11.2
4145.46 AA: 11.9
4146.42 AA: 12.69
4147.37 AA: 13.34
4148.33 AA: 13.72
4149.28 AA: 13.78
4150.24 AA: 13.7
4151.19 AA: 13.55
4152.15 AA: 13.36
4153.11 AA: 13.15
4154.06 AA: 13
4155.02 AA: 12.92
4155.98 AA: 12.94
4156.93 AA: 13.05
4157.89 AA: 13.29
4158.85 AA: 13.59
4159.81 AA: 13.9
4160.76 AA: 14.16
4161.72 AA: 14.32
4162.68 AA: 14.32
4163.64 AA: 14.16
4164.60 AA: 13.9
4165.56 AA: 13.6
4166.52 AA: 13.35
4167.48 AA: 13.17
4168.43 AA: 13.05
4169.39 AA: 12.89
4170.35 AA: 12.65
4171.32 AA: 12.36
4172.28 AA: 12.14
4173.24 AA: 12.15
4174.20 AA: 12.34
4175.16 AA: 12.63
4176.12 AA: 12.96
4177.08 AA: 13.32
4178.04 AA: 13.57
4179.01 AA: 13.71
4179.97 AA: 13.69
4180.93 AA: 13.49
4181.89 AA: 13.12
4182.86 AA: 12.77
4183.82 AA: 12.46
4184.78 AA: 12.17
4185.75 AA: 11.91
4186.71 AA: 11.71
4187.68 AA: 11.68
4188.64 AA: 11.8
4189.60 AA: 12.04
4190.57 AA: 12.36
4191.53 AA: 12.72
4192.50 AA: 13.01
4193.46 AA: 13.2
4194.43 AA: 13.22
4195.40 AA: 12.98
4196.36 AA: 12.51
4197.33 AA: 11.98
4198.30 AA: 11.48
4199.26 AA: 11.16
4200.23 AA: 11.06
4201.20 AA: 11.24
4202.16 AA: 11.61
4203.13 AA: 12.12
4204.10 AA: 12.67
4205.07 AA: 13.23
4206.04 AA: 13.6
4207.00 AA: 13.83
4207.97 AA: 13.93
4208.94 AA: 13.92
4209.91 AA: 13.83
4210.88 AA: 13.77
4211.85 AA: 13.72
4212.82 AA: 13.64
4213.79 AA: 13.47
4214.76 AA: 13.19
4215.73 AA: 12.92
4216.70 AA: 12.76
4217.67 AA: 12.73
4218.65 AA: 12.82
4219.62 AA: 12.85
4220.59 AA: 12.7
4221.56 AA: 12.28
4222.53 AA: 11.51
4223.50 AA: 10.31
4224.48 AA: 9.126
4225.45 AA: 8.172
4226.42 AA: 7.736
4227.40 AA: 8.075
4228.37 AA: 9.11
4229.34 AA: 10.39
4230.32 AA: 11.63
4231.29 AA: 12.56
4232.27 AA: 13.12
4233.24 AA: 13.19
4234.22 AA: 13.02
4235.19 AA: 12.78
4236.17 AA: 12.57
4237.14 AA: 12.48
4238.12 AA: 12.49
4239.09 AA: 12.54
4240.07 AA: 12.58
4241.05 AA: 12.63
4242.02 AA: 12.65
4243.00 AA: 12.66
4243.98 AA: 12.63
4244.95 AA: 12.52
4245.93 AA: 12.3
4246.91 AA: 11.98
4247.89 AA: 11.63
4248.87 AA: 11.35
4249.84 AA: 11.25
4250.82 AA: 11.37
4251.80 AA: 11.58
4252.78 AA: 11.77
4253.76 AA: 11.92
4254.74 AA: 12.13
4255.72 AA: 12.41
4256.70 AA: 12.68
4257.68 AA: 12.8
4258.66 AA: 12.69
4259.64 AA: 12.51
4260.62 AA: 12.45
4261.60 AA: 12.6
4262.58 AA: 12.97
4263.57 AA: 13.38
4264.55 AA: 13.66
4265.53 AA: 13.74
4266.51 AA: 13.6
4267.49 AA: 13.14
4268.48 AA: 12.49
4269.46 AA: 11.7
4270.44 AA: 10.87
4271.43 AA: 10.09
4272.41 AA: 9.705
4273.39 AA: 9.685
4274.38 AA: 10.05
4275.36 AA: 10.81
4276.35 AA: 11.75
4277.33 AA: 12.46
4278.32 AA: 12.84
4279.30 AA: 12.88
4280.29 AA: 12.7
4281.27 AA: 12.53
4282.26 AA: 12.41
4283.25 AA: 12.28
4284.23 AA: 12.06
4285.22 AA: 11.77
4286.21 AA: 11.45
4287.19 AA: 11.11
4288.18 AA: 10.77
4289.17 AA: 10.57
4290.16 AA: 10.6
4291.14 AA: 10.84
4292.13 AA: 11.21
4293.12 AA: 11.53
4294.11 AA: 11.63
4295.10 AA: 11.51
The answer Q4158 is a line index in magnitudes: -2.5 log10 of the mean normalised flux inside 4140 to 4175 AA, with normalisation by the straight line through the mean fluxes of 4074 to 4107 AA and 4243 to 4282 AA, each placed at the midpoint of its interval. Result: -0.04 mag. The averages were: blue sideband 12.8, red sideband 12.1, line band 13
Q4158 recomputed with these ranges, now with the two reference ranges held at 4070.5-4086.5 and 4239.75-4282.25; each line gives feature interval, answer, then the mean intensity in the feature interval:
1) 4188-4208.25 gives -0.03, 12.4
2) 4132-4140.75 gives -0.06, 12.9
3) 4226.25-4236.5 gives 0.07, 11.4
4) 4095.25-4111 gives -0.03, 12.5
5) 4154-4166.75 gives -0.12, 13.6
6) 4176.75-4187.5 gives -0.06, 12.9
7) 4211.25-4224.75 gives -0.03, 12.5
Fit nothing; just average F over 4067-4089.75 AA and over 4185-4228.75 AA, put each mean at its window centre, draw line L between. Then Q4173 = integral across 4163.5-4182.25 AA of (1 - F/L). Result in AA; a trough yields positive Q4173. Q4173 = -1.4 AA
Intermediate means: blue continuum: 12.4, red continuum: 12.1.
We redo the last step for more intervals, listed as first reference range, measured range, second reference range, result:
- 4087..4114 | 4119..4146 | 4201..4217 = 0.6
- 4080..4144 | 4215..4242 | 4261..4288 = 1.3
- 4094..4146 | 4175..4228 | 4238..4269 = 1.1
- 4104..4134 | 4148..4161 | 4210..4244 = -0.6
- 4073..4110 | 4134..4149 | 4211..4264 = -0.1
